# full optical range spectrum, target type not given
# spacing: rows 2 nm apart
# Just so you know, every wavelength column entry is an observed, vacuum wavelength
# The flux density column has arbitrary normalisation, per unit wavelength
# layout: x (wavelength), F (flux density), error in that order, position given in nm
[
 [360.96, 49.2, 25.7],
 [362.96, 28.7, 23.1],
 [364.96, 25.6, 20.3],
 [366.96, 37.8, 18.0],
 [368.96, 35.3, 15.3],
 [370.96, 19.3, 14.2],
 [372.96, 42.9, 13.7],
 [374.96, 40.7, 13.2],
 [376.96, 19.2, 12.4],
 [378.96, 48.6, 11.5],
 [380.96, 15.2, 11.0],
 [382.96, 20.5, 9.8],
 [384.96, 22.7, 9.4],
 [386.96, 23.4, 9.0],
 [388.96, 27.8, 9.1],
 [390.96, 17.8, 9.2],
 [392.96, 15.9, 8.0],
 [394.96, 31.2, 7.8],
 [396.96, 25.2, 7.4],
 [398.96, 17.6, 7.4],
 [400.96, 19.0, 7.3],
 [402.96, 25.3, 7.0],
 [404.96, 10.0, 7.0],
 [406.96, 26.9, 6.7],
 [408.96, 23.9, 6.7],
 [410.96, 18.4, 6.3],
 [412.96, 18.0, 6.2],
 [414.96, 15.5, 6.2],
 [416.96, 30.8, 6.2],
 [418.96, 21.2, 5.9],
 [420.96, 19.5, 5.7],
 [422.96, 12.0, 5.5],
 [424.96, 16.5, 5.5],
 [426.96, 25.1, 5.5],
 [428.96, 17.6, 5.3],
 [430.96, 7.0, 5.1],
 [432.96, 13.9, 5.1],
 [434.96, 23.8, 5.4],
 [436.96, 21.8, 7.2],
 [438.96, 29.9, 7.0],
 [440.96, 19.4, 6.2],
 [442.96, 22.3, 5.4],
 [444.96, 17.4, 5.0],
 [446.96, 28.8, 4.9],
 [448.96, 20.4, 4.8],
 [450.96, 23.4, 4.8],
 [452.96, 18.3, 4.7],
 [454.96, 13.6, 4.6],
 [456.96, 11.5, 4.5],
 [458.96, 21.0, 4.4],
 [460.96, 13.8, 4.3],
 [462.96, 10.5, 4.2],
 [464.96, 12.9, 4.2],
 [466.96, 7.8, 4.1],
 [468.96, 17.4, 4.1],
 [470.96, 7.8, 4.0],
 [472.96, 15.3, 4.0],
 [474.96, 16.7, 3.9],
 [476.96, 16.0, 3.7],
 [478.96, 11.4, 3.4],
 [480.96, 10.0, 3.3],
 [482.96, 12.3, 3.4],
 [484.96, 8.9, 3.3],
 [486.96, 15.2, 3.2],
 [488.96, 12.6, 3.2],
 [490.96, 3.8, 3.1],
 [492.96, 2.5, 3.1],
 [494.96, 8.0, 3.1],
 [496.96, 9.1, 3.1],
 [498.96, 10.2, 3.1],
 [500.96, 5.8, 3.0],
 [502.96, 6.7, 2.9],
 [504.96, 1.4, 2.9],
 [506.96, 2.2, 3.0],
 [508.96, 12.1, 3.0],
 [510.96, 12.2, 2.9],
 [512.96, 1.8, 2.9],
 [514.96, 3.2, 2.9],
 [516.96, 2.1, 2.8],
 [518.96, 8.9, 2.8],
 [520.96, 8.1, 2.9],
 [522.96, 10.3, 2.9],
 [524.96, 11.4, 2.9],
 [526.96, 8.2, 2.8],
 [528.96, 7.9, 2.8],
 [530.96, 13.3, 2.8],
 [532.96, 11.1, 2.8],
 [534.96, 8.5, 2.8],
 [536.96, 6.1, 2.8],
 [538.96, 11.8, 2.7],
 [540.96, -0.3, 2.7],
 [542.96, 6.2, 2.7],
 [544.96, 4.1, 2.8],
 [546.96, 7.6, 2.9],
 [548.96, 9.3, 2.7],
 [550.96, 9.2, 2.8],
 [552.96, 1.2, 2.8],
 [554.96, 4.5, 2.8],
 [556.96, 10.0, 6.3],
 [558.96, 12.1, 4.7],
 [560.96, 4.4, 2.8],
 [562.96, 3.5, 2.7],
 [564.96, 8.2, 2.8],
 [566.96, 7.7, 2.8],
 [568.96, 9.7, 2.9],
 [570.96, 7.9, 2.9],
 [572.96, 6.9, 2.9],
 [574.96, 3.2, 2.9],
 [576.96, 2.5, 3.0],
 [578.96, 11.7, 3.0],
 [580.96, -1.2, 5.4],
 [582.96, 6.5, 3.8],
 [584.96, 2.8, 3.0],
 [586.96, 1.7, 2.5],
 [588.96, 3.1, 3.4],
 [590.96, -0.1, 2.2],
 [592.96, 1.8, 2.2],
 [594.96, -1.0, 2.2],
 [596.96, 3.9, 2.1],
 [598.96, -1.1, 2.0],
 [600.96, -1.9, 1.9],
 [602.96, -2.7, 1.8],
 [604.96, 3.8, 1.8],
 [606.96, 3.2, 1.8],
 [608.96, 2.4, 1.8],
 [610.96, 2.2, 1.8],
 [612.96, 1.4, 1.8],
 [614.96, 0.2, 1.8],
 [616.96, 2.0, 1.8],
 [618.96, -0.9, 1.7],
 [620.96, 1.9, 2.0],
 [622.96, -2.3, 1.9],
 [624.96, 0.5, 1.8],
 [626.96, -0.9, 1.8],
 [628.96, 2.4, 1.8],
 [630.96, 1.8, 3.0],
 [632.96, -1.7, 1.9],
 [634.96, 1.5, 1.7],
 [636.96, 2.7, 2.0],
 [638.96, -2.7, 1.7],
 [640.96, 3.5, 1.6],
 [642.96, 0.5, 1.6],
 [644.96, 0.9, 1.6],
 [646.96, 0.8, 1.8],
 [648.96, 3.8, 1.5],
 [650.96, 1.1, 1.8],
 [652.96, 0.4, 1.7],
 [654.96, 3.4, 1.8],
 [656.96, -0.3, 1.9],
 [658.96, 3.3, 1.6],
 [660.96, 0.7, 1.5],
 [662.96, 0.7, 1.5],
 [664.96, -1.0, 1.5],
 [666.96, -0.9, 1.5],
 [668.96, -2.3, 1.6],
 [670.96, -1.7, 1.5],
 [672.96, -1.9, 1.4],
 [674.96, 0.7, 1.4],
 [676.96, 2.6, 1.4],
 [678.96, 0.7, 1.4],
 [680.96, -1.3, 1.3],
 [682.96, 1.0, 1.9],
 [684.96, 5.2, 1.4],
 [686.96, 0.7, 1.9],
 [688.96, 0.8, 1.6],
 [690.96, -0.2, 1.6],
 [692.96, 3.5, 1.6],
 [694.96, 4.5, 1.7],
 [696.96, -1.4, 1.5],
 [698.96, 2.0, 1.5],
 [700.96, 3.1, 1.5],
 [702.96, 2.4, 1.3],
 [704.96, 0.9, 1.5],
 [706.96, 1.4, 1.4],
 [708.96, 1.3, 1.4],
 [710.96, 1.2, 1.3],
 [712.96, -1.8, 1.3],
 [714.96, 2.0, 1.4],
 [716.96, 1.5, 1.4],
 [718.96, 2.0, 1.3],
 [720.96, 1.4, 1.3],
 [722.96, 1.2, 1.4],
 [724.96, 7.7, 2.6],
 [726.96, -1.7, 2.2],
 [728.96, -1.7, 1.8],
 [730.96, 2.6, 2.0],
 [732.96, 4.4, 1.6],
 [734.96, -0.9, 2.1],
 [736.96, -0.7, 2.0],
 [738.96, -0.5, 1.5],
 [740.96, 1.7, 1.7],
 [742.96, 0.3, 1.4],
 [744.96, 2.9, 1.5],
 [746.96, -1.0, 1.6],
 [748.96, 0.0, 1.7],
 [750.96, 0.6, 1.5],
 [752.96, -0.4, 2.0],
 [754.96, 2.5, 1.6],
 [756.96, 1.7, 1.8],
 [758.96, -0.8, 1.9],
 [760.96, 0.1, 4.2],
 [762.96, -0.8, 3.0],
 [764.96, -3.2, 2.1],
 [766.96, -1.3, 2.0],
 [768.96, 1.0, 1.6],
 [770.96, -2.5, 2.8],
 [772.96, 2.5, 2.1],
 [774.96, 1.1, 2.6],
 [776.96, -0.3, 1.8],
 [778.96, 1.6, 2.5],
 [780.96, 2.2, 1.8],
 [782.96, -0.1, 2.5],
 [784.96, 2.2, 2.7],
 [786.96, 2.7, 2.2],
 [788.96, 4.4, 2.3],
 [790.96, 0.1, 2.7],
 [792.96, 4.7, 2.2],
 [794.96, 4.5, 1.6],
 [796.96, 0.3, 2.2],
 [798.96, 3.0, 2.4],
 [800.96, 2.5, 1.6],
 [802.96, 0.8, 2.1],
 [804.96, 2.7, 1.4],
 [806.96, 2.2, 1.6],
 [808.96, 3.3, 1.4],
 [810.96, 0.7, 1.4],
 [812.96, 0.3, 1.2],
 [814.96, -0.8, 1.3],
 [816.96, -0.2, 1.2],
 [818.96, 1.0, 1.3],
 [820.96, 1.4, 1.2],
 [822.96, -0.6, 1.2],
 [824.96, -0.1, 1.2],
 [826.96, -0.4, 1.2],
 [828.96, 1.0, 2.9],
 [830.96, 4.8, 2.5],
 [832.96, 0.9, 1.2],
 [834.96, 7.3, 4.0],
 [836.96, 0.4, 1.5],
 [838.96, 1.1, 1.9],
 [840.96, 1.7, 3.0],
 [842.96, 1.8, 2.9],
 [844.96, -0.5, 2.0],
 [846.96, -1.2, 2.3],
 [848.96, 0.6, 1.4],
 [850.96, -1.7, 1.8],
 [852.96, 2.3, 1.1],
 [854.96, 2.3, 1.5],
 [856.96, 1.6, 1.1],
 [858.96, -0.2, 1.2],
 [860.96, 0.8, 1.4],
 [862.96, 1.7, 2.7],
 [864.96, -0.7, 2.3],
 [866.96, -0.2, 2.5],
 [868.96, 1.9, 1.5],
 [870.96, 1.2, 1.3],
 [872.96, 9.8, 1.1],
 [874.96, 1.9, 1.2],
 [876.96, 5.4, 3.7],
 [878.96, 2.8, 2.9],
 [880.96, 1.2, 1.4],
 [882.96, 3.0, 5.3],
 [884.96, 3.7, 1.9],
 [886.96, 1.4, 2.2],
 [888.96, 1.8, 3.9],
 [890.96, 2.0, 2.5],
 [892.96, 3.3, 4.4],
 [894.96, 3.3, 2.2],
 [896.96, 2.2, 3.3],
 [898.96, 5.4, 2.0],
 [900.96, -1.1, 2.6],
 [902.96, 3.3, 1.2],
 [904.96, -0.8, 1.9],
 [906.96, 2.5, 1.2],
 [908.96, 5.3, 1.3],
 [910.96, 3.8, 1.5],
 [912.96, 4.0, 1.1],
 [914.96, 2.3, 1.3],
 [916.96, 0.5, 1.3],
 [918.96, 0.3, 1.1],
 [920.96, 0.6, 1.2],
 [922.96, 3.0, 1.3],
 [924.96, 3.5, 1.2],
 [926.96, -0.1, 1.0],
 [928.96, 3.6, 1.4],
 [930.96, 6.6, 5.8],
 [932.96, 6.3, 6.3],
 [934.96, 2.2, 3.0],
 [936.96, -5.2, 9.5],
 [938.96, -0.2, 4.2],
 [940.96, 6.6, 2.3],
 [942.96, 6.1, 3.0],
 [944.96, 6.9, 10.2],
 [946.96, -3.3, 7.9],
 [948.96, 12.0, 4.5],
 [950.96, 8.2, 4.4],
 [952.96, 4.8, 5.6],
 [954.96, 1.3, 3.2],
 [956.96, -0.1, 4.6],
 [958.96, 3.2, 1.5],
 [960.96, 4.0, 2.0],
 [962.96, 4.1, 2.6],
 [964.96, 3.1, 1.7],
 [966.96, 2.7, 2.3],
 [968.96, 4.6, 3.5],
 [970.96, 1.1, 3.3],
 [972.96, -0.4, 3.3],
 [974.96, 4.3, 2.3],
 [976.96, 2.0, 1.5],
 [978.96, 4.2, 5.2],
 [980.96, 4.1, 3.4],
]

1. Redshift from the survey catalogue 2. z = 0.33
